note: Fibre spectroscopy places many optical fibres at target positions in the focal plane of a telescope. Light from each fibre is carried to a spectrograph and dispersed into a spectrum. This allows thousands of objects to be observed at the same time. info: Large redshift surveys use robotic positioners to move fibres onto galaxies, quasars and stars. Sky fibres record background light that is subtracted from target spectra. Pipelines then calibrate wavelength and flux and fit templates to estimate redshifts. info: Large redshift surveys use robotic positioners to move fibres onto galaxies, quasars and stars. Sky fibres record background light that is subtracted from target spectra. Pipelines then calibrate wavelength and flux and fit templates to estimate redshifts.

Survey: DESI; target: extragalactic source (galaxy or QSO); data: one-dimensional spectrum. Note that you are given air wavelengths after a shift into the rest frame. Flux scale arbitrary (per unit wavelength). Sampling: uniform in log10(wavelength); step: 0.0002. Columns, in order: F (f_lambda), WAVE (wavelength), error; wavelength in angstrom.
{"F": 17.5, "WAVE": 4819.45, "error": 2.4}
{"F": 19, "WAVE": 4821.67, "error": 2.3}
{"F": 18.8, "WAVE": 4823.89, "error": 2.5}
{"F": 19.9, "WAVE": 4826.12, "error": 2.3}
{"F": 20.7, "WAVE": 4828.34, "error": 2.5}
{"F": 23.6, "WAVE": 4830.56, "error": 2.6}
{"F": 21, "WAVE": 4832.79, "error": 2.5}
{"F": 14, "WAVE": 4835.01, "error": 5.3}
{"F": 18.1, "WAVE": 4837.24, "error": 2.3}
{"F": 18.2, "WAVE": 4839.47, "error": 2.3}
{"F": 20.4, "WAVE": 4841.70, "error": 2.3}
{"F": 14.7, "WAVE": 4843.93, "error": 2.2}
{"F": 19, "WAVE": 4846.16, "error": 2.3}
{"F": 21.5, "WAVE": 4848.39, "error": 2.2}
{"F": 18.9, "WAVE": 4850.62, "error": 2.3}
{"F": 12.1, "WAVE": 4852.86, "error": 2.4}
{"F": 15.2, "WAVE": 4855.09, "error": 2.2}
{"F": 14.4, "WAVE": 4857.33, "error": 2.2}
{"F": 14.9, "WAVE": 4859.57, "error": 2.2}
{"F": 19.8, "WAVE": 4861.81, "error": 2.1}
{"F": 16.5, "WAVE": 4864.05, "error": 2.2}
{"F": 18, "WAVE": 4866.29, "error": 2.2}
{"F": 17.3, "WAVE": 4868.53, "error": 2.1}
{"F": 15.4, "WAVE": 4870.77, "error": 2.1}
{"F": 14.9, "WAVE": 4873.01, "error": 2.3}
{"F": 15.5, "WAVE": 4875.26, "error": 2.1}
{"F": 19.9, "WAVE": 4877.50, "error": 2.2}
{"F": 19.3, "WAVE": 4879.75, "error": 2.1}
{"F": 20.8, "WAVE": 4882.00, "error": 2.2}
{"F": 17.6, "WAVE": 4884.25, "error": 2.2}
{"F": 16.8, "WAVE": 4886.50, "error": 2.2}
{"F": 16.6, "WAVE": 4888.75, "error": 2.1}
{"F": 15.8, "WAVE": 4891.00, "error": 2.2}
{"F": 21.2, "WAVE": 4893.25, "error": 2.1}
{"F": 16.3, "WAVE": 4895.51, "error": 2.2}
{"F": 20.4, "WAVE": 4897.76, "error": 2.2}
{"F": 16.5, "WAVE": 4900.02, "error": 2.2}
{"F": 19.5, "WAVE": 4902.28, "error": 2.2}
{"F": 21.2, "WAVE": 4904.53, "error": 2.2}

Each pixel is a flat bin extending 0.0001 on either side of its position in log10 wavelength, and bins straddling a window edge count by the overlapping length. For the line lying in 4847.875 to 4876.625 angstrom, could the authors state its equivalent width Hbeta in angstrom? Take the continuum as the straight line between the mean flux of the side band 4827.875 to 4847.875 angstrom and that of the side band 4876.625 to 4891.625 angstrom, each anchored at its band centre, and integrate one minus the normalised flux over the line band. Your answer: 3.2 angstrom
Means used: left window 18.9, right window 18.2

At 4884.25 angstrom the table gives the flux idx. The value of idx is 17.6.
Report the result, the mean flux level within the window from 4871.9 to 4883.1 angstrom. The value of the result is 18.1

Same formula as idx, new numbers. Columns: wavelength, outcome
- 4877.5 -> 19.9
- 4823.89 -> 18.8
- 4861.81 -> 19.8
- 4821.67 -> 19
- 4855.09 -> 15.2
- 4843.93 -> 14.7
